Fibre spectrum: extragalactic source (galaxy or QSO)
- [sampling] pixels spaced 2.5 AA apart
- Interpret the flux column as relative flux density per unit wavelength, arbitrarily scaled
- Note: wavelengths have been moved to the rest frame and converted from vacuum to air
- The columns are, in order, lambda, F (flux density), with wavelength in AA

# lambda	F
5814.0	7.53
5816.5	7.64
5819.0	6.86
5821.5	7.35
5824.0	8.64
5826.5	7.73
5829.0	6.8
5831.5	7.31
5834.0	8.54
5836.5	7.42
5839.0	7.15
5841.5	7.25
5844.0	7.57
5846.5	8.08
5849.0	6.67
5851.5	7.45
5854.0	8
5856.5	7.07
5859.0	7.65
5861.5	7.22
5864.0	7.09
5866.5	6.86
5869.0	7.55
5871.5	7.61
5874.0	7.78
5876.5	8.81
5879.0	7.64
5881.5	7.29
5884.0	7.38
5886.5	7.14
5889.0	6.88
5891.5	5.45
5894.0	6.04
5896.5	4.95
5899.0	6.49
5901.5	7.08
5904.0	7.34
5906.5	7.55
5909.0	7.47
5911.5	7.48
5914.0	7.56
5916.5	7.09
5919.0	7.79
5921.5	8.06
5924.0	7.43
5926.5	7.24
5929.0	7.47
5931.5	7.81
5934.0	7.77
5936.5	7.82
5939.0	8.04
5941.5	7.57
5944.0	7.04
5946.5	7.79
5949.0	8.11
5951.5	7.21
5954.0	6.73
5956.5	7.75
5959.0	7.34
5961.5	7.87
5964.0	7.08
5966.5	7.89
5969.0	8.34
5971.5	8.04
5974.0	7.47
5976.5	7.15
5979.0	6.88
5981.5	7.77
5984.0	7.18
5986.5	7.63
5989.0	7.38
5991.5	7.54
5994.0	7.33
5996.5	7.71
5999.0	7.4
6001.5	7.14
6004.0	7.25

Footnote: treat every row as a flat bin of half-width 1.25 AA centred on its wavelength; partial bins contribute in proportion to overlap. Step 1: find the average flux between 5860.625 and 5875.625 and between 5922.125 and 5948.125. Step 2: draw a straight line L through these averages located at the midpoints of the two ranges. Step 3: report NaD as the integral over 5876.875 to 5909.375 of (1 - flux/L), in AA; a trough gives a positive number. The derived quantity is 2.68 AA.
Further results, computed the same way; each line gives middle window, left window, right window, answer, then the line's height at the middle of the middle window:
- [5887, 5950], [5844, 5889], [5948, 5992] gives 2.1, 7.49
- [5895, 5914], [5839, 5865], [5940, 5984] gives 1.3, 7.46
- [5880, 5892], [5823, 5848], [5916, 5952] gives 1.1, 7.63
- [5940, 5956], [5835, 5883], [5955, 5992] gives 0.2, 7.53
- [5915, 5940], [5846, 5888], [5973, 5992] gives -0.8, 7.42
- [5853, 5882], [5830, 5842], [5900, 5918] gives -0.4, 7.46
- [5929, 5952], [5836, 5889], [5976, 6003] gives -0.9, 7.41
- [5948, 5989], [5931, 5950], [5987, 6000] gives 0.4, 7.6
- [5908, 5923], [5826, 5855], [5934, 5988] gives -0.1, 7.53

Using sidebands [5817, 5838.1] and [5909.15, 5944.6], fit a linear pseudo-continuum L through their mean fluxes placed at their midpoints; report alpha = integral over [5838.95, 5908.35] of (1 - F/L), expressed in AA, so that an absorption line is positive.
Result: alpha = 3.7 AA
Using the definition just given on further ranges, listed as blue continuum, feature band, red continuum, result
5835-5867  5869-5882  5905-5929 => -0.72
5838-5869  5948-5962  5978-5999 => -0.11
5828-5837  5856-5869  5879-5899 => -0.40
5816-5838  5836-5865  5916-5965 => 0.73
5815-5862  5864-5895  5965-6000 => 1.26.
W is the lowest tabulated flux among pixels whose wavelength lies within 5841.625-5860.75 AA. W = 6.67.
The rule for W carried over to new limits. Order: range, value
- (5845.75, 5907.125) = 4.95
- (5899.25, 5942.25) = 7.08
